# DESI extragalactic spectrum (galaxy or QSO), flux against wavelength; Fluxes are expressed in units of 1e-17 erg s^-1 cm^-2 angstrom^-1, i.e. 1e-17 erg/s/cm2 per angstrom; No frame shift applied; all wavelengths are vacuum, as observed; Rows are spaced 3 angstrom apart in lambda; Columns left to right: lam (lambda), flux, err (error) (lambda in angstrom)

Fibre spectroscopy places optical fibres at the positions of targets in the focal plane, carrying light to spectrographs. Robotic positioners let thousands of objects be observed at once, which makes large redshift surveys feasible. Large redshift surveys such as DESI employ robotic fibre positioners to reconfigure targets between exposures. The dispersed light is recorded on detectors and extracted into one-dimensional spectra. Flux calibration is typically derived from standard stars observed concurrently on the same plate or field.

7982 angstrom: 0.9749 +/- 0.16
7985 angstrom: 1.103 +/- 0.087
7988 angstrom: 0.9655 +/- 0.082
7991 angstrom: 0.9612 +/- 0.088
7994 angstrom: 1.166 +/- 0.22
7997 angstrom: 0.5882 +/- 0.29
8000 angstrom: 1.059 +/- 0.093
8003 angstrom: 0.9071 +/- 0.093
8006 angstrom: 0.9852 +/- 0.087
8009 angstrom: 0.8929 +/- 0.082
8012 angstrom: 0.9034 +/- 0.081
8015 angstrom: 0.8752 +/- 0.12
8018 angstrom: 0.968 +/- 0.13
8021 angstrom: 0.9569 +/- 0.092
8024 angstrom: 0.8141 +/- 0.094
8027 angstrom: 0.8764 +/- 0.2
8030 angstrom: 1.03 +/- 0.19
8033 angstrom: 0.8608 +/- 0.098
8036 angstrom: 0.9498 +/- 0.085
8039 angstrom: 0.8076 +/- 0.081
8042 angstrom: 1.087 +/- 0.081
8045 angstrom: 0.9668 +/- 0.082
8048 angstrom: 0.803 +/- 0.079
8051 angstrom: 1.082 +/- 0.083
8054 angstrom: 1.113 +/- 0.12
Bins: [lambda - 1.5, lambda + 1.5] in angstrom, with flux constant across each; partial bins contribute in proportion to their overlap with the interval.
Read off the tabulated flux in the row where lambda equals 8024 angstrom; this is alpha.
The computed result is 0.8141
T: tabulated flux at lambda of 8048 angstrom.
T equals 0.803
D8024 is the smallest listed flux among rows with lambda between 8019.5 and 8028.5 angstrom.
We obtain 0.8141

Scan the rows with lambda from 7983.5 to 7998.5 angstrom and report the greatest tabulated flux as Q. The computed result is 1.166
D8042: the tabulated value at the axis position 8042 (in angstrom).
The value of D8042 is 1.087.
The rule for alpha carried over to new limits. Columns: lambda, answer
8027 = 0.8764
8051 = 1.082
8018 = 0.968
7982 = 0.9749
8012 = 0.9034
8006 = 0.9852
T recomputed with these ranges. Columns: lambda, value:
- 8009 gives 0.8929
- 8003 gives 0.9071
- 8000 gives 1.059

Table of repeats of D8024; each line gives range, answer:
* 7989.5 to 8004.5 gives 0.5882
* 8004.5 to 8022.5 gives 0.8752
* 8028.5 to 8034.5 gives 0.8608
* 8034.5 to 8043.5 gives 0.8076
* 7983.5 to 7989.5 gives 0.9655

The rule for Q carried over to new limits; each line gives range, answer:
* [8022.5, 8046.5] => 1.087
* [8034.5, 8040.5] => 0.9498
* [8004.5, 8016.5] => 0.9852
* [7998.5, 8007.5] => 1.059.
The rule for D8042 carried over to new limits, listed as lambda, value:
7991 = 0.9612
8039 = 0.8076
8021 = 0.9569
